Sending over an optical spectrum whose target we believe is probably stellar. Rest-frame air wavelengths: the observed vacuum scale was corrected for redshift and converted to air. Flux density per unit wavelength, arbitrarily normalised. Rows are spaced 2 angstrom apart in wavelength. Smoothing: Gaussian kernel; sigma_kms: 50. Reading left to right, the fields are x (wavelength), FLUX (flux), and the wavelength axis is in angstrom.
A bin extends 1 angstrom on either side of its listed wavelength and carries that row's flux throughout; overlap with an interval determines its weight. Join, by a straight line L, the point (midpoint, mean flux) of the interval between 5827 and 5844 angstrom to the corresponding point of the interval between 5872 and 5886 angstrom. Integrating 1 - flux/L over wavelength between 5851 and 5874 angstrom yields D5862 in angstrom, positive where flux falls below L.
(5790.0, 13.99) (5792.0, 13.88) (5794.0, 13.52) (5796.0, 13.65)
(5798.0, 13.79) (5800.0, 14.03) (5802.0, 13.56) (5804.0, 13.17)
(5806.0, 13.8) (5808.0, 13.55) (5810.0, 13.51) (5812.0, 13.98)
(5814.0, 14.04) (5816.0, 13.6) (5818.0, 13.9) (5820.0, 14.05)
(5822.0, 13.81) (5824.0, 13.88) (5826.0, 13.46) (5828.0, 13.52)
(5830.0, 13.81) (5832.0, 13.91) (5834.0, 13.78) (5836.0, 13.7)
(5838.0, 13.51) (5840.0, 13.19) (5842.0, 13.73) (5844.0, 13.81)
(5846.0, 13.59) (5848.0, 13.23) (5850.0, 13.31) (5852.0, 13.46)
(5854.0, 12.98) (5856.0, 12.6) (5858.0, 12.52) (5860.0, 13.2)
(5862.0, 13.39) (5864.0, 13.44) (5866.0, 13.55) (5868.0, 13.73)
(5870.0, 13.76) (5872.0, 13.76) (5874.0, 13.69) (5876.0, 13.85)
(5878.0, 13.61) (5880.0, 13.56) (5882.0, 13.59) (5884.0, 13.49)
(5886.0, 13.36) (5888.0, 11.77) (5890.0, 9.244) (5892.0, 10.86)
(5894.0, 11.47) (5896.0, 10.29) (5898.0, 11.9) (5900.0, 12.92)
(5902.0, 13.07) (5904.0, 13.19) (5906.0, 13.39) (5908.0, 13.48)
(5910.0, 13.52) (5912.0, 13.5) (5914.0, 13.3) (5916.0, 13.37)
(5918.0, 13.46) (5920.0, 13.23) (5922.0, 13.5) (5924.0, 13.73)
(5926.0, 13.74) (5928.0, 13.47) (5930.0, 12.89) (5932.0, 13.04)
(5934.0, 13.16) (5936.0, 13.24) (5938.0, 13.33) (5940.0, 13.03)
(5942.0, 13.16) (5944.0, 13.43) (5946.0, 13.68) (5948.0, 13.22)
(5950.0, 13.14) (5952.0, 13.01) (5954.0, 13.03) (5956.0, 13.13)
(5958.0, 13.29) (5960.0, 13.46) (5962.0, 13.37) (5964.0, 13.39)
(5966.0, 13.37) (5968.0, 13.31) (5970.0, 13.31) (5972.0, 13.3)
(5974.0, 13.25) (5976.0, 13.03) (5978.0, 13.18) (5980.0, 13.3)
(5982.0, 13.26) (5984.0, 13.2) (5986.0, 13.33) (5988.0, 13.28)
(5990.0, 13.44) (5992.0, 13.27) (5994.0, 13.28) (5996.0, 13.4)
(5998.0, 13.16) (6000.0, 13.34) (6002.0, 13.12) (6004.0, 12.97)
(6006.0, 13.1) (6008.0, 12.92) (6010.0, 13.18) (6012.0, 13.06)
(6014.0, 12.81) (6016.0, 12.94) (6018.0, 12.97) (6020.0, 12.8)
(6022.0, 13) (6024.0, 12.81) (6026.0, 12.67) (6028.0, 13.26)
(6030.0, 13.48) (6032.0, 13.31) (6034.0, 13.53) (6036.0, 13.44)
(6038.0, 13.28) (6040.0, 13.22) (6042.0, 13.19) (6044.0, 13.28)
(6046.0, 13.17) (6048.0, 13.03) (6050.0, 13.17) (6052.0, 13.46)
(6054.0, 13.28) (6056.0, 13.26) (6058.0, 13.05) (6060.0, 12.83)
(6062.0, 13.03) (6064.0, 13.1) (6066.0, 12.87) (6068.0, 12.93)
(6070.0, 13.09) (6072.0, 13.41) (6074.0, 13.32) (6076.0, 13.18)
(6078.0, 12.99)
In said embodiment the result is 0.5 angstrom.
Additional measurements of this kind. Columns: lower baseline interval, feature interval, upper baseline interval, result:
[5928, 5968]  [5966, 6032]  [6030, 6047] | 0.63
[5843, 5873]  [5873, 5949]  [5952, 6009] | 1.78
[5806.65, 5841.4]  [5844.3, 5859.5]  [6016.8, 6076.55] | 0.57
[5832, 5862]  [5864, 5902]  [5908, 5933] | 1.86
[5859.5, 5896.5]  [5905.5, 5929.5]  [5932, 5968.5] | -0.72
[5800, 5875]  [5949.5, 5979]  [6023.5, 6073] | 0.19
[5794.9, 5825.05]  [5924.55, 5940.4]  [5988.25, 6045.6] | 0.16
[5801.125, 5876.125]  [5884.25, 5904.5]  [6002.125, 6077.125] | 2.41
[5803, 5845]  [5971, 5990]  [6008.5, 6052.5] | 0.03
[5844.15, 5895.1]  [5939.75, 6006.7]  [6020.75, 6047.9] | -0.66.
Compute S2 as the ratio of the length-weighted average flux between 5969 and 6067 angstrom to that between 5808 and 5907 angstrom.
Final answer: 1.00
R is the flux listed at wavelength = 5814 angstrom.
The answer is 14.04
